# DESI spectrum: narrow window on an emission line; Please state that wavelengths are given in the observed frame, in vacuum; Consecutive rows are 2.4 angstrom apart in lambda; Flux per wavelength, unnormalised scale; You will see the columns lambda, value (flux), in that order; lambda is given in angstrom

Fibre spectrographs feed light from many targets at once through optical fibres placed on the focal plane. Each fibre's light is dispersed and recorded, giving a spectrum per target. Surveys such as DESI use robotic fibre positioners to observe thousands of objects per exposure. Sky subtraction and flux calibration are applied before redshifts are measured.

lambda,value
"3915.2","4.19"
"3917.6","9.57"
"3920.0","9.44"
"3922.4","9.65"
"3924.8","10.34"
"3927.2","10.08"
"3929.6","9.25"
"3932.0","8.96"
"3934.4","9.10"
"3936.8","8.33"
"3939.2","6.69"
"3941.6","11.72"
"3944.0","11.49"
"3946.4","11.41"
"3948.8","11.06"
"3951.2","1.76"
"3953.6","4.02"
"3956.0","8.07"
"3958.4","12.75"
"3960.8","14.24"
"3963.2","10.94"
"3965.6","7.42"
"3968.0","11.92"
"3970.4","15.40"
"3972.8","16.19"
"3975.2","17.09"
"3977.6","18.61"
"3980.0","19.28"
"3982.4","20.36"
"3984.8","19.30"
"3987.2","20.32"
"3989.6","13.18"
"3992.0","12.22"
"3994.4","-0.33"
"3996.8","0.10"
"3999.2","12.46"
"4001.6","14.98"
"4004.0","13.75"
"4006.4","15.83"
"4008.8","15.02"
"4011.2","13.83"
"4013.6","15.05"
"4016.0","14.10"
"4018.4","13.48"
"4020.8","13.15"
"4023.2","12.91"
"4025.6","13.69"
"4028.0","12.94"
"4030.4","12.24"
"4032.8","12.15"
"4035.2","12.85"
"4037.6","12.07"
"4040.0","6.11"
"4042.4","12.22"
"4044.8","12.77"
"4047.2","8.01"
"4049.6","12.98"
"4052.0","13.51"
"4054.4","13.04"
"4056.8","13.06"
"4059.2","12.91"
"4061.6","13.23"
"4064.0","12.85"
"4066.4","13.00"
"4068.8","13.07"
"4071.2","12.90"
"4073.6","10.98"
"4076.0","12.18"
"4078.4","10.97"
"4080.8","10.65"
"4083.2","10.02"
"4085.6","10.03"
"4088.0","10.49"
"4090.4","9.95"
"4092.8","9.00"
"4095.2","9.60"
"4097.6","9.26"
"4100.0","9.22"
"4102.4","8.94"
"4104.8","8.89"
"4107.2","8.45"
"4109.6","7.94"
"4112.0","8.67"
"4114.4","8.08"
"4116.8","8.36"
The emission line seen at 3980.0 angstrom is Lyman alpha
